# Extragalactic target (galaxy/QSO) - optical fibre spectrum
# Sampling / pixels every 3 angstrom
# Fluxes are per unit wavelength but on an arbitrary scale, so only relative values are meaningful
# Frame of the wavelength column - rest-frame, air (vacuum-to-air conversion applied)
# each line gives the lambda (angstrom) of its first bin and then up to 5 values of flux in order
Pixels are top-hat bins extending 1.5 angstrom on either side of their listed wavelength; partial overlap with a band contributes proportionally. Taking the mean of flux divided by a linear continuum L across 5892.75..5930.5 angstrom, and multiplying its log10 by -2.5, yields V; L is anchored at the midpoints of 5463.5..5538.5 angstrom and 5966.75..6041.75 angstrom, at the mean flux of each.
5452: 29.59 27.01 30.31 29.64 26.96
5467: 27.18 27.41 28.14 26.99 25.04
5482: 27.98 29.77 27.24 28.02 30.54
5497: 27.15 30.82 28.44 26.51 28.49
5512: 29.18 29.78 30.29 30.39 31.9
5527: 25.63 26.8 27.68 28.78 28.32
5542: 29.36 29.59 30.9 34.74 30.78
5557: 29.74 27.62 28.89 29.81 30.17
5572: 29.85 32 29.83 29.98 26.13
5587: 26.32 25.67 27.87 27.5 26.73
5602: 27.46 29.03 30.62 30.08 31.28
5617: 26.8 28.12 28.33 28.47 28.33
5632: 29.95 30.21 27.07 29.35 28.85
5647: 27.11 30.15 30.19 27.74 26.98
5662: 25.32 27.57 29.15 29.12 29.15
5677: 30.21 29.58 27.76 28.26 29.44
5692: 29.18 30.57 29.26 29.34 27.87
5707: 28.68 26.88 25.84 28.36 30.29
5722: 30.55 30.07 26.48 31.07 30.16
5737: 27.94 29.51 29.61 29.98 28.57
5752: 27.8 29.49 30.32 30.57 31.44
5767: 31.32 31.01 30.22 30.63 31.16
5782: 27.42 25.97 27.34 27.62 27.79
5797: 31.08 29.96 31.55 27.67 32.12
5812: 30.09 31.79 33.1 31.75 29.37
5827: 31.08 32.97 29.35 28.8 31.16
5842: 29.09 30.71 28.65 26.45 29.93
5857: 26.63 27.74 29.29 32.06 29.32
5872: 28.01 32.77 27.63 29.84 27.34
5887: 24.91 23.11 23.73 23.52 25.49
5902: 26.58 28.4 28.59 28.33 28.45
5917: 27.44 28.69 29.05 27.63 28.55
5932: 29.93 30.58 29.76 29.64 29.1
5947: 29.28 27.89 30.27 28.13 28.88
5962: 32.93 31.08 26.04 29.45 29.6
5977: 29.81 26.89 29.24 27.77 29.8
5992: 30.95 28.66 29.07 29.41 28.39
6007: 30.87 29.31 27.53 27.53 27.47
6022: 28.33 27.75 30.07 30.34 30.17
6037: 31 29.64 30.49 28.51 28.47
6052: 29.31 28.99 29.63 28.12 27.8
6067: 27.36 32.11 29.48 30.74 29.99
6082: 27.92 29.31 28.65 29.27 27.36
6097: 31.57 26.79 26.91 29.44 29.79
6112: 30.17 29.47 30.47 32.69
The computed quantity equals 0.058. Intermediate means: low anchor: 28.3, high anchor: 29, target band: 27.4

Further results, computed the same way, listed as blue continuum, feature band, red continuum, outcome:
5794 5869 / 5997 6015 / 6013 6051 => 0.006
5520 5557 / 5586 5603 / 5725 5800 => 0.100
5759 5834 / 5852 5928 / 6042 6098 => 0.078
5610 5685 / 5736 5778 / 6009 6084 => -0.042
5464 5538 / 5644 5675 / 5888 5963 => -0.001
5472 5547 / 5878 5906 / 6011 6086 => 0.120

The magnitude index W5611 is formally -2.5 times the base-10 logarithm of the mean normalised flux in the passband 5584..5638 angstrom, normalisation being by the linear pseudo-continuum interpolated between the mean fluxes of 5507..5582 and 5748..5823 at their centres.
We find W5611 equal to 0.05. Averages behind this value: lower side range 29.6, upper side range 29.9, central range 28.3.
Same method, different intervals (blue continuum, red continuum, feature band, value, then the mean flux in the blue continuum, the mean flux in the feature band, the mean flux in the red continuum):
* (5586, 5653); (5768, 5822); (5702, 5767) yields 0.01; 28.5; 29.2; 29.9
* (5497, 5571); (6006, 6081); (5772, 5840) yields -0.03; 29.3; 30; 29.2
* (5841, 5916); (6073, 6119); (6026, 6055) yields -0.03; 27.9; 29.7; 29.2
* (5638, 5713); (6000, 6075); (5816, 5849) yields -0.07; 28.6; 30.6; 29.1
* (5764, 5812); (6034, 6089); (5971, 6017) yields 0.01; 29.6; 29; 29.3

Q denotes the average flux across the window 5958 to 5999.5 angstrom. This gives 29.3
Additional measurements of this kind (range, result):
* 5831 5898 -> 28.2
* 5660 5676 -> 28.1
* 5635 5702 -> 28.7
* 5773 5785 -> 29.3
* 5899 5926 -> 28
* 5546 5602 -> 29.1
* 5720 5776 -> 29.8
